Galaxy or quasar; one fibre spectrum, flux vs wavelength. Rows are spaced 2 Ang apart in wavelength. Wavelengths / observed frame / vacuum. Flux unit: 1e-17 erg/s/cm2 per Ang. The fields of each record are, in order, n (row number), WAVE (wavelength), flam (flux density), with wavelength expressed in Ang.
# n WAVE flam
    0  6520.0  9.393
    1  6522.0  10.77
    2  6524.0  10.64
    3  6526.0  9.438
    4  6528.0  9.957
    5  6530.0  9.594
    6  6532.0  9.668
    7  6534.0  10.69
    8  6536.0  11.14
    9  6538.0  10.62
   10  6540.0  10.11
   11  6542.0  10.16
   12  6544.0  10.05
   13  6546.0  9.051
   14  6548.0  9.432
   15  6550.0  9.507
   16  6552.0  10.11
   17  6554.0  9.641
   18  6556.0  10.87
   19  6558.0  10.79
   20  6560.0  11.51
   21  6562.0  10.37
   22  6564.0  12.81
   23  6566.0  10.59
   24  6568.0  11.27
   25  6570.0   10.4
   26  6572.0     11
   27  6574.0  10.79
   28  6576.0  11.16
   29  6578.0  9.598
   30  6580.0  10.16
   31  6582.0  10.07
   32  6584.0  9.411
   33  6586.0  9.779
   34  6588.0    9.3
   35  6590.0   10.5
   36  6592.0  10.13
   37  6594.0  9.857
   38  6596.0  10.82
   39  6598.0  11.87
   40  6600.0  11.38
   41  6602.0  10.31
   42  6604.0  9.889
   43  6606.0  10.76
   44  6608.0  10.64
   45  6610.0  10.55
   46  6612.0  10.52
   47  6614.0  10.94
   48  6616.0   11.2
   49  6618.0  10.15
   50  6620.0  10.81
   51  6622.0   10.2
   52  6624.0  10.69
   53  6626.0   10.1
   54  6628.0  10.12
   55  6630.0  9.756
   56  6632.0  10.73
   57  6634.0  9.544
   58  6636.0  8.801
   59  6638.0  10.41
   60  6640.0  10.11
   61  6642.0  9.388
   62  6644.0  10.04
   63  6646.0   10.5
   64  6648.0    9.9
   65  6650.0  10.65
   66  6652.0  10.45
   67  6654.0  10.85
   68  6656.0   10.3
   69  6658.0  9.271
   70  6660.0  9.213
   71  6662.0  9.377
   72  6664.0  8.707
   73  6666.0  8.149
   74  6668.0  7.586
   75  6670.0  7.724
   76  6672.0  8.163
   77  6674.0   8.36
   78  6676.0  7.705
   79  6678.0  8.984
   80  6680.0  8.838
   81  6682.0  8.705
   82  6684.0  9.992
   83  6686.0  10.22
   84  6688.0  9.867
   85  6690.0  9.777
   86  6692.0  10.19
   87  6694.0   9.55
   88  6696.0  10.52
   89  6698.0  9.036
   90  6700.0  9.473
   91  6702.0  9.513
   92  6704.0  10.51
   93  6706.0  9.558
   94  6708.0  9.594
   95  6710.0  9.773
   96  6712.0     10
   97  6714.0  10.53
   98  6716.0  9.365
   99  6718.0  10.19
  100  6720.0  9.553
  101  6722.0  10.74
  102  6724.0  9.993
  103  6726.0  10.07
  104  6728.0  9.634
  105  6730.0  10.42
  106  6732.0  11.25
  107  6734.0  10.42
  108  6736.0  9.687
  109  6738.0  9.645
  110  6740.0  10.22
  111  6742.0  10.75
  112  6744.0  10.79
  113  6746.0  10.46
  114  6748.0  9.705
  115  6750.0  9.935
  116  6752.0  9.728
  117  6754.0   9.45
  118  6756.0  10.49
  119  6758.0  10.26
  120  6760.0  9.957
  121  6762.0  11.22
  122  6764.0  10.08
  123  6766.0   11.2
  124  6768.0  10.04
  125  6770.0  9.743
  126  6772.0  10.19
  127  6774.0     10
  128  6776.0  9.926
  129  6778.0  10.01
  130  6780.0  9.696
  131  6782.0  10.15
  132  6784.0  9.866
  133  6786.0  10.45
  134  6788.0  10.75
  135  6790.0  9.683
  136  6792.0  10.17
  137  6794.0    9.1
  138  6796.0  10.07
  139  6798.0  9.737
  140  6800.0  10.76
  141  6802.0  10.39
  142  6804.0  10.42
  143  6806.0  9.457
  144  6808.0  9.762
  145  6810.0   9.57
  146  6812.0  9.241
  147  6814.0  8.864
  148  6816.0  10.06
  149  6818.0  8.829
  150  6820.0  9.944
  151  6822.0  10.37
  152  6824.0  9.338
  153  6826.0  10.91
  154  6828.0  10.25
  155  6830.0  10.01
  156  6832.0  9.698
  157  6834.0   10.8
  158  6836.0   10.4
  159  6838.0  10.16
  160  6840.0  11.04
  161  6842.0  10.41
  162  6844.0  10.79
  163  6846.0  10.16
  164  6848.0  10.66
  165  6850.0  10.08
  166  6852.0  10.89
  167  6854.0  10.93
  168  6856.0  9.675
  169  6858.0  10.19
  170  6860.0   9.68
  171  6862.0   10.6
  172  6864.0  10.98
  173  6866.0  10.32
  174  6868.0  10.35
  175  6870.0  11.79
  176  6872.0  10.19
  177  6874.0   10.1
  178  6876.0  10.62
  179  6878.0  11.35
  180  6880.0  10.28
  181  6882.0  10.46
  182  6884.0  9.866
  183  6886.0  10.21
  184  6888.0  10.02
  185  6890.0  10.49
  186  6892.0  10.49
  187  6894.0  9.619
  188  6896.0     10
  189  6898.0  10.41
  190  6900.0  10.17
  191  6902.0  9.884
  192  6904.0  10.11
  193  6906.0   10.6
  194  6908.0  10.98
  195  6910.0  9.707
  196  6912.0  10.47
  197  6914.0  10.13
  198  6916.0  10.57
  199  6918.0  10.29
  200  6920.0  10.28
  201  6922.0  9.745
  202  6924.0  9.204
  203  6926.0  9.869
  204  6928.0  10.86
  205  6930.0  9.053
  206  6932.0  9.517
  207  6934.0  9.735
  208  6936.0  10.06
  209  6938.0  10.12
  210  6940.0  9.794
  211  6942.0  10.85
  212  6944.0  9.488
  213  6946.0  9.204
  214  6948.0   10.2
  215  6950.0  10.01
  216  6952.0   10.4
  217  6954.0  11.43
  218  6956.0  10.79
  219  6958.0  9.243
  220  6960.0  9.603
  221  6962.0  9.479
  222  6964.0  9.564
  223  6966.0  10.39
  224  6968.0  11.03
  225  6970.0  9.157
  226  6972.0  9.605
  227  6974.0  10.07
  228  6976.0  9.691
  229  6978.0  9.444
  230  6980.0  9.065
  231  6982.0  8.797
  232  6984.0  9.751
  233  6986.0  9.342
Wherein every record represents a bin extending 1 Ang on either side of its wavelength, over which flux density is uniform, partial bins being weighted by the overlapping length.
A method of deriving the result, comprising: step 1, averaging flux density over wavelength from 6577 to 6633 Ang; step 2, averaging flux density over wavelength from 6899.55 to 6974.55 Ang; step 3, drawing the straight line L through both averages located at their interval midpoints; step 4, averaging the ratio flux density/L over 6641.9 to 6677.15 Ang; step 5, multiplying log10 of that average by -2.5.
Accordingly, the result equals 0.120 mag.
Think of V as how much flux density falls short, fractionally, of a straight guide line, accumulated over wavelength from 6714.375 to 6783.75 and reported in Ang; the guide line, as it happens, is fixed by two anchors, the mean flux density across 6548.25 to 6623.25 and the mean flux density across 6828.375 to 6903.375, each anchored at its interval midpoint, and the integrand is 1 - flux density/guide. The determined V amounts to 1.9 Ang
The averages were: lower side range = 10.5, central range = 10.1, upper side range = 10.4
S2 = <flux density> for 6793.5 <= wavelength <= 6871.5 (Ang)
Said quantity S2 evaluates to 10.2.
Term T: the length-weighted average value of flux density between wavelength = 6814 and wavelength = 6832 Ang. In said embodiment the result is 9.89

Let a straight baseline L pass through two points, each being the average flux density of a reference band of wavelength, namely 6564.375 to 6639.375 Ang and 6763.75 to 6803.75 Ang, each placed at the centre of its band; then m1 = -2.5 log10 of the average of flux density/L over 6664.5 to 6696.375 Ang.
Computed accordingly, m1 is 0.15 mag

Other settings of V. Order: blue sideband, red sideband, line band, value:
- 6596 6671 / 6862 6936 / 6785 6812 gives 0.47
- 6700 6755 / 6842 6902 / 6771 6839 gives 1.69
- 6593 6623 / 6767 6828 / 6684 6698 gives 0.53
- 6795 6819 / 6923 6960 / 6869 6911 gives -1.92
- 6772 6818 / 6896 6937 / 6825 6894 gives -2.97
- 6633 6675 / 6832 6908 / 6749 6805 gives -0.87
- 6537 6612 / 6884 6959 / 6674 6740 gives 3.33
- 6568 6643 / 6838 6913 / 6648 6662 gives 0.39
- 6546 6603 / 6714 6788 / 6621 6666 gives 1.83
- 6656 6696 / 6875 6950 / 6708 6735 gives -2.57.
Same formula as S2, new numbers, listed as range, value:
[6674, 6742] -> 9.8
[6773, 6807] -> 10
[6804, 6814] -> 9.53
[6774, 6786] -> 9.98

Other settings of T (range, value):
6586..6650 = 10.3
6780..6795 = 10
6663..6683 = 8.29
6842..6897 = 10.4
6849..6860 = 10.3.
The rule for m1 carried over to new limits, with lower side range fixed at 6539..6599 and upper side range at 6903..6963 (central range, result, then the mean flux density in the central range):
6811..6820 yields 0.093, 9.33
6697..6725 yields 0.044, 9.84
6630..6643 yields 0.053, 9.82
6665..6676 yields 0.277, 7.97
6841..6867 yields -0.030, 10.4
